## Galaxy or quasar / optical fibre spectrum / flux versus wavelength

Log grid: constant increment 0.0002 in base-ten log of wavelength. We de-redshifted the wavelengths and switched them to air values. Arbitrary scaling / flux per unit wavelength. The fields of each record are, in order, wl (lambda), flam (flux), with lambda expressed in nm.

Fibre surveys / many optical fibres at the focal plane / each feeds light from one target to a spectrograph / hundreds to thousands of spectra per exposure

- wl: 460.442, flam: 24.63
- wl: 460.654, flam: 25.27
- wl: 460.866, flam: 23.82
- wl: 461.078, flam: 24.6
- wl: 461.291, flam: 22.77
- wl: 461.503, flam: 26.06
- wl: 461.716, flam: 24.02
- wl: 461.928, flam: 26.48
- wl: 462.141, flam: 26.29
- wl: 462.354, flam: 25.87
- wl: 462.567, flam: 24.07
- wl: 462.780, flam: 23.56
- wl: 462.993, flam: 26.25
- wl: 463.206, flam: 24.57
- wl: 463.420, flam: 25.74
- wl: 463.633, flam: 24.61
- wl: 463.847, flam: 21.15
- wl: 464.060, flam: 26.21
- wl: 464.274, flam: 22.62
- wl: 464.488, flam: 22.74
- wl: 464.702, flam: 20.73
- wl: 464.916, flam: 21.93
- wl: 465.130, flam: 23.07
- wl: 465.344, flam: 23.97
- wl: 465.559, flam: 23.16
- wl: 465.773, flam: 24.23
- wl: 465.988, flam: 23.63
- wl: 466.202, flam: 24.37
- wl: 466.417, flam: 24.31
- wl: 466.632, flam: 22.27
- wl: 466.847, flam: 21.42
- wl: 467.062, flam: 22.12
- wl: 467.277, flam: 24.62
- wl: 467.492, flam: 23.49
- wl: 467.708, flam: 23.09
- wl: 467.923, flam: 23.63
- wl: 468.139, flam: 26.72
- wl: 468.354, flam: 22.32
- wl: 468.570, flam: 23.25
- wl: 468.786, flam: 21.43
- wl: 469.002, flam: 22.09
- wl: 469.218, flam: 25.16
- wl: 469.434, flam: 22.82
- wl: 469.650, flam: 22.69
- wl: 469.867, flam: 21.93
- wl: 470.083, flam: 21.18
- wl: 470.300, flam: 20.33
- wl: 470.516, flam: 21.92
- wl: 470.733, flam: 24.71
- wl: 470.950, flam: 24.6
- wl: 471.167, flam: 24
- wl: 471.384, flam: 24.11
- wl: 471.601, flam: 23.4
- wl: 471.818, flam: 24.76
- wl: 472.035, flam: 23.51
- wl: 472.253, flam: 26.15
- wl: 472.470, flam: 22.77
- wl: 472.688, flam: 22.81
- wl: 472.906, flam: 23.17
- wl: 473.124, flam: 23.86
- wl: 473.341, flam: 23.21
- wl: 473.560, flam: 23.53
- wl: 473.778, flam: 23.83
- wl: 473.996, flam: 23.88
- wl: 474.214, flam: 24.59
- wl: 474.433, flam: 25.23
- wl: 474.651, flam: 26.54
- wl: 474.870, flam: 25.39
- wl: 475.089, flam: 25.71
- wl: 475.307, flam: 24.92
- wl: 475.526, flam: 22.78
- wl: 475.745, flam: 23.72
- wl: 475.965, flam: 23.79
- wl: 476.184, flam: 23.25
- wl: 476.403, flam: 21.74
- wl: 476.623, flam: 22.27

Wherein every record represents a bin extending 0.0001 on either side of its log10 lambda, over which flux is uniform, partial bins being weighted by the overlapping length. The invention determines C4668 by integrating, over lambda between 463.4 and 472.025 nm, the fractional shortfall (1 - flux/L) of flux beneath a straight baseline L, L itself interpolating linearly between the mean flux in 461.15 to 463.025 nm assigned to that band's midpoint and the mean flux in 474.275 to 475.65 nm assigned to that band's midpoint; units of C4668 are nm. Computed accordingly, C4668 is 0.61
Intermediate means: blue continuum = 25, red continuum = 25.1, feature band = 23.2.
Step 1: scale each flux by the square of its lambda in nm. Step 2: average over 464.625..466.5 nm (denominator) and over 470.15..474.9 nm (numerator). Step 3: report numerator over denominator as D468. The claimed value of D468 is 1.1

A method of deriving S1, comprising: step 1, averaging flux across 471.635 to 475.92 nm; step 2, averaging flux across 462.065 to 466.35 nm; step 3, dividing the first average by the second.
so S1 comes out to 1.0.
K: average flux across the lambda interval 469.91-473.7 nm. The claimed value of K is 23.4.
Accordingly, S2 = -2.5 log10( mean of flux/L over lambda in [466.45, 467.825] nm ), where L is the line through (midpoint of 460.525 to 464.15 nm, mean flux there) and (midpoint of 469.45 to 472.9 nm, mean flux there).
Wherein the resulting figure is 0.05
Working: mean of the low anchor 24.8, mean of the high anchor 23.2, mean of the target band 22.9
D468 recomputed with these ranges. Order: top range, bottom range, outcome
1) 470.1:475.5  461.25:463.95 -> 1.01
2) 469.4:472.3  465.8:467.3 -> 1.02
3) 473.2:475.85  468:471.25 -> 1.09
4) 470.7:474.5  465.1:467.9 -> 1.05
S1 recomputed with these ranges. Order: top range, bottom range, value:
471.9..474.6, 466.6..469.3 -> 1.03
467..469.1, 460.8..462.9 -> 0.94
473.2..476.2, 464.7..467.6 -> 1.05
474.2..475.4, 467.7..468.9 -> 1.09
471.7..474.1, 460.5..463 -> 0.96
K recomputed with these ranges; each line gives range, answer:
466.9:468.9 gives 23.3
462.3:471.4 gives 23.4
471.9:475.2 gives 24.3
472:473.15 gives 23.7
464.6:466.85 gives 23.1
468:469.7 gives 23.3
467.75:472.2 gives 23.3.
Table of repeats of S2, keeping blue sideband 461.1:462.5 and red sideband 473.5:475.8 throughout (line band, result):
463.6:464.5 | 0.07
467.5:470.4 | 0.09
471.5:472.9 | 0.04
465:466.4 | 0.06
